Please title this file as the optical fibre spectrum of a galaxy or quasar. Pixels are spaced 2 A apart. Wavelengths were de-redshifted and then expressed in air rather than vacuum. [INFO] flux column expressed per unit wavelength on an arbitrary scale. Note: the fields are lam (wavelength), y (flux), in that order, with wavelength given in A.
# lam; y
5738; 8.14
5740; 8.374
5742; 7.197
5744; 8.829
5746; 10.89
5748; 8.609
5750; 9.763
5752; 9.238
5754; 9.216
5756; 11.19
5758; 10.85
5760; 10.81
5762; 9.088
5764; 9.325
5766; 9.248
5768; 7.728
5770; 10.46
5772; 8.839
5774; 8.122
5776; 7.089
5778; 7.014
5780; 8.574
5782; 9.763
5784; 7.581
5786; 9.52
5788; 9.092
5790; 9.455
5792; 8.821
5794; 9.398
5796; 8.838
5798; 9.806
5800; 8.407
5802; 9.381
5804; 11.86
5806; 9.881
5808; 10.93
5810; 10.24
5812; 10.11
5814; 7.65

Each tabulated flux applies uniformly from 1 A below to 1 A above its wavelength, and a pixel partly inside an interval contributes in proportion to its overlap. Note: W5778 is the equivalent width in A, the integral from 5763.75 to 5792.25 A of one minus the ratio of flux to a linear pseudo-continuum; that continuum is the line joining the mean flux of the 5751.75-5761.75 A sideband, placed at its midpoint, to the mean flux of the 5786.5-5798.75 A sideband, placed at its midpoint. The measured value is 2.8 A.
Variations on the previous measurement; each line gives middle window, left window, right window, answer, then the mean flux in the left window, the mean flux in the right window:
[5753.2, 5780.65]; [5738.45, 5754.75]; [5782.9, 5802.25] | -0.36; 8.98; 9.02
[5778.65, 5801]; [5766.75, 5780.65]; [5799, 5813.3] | 0.39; 8.27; 10.1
